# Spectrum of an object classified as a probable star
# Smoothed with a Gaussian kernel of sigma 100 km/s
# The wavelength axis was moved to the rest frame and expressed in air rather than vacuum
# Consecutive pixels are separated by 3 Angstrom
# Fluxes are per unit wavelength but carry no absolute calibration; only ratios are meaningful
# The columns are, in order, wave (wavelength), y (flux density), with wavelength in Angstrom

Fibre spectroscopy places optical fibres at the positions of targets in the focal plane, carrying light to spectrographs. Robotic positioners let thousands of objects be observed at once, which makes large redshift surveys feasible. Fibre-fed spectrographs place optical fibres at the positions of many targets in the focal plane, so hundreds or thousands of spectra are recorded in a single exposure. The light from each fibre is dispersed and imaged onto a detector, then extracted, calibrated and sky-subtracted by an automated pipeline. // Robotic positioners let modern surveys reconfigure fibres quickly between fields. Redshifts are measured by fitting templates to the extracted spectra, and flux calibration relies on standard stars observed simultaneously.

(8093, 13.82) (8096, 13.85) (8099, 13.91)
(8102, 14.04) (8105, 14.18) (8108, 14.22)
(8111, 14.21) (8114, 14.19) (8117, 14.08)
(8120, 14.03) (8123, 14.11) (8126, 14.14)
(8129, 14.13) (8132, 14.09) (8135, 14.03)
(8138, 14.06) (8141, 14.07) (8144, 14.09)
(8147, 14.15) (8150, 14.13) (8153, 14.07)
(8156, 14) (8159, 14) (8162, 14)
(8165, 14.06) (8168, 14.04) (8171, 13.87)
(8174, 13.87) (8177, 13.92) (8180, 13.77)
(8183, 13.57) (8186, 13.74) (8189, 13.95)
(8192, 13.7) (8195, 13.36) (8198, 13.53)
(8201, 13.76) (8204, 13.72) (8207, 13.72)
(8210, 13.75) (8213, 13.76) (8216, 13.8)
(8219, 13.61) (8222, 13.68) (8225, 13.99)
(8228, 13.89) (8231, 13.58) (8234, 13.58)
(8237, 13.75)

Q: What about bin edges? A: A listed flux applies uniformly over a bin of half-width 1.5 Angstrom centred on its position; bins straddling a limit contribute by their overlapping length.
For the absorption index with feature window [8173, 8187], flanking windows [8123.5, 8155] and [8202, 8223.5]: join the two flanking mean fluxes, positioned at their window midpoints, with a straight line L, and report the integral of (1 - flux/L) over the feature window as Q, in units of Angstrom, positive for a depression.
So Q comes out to 0.1 Angstrom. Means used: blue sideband 14.1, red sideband 13.7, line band 13.8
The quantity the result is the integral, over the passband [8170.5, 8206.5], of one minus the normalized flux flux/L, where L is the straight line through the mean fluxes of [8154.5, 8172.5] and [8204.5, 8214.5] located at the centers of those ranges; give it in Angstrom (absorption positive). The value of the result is 0.34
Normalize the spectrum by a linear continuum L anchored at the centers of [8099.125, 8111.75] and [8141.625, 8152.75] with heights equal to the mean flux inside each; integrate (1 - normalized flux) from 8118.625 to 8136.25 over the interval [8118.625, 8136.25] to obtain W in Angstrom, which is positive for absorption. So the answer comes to 0.0 Angstrom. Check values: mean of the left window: 14.1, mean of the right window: 14.1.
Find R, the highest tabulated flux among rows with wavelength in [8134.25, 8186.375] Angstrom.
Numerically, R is 14.15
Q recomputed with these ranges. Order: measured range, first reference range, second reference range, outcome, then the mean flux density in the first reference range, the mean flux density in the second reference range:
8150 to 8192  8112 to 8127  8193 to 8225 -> -0.1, 14.1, 13.7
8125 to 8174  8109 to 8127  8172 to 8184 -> -0.3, 14.1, 13.8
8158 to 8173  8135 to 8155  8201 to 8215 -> 0.0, 14.1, 13.7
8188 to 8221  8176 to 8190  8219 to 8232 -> 0.2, 13.8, 13.8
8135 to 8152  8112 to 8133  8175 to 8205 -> -0.1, 14.1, 13.7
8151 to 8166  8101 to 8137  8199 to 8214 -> -0.1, 14.1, 13.7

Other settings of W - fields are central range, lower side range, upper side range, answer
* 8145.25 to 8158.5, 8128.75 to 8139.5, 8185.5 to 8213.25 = -0.1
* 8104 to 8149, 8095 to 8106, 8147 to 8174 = -0.4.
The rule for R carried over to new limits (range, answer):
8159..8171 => 14.06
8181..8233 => 13.99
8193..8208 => 13.76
